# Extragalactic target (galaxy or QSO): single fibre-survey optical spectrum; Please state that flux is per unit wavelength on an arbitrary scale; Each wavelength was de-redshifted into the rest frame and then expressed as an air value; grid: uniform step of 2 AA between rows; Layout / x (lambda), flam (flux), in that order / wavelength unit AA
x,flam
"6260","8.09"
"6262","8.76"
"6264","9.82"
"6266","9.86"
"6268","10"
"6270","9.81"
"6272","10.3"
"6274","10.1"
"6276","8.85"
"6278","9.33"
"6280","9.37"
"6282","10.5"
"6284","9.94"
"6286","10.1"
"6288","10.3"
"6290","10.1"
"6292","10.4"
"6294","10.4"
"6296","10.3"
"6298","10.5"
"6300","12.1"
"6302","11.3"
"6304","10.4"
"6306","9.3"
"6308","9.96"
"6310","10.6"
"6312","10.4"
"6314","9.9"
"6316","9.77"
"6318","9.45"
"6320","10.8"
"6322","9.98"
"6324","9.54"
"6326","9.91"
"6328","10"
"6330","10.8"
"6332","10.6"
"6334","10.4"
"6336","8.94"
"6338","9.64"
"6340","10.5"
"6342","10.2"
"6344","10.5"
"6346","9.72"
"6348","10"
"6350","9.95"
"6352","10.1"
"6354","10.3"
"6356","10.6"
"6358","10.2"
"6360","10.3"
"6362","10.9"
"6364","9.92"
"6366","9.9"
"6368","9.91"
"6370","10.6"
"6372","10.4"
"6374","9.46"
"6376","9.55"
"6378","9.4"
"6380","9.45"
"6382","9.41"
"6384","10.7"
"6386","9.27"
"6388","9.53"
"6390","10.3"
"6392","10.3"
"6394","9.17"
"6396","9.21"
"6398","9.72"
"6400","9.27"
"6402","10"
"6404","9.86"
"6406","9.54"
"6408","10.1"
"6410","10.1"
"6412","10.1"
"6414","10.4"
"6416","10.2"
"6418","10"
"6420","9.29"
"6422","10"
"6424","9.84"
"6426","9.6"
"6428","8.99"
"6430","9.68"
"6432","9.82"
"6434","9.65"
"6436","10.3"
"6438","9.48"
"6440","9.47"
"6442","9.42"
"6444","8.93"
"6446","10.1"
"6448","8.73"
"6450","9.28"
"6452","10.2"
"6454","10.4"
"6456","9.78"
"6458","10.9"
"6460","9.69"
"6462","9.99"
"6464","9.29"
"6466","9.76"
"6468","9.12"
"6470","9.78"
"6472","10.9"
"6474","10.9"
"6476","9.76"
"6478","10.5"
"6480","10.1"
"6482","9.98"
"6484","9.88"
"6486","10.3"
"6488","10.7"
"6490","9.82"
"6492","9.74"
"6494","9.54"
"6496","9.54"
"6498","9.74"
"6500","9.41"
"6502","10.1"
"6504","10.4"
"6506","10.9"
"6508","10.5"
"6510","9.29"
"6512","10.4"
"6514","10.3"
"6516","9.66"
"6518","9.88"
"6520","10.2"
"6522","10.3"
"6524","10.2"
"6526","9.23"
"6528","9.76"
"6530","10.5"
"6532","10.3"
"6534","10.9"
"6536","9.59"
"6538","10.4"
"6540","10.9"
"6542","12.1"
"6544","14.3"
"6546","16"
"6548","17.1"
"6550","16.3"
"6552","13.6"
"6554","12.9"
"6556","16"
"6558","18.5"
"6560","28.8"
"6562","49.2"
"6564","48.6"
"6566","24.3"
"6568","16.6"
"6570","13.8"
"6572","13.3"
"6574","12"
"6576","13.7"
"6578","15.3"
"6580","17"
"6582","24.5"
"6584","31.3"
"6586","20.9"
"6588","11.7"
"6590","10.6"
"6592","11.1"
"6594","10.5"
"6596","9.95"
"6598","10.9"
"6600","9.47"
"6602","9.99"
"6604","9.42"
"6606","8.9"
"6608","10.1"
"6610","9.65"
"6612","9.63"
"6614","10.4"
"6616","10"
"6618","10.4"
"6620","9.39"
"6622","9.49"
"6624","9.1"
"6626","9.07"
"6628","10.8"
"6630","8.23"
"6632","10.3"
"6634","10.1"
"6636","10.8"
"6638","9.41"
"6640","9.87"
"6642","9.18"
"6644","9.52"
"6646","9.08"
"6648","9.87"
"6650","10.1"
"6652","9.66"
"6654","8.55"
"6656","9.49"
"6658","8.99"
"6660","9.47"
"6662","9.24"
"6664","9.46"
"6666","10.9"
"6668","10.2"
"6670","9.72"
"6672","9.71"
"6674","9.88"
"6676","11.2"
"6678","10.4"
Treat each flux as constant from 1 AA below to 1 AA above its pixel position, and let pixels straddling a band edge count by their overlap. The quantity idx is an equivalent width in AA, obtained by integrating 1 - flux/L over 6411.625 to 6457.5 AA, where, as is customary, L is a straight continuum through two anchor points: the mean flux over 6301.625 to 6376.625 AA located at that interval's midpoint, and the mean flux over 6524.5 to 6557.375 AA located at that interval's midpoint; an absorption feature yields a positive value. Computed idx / 6.2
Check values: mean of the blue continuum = 10.1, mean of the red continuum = 12.5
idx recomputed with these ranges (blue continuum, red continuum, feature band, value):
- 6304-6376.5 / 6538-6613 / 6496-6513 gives 5.2 AA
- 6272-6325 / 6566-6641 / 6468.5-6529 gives 7.8 AA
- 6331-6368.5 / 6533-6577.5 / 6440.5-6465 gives 7.6 AA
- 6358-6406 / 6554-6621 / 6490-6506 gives 4.3 AA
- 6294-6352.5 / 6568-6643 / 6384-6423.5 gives 3.2 AA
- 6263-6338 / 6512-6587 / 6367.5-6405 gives 7.6 AA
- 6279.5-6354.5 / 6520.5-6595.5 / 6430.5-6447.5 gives 4.8 AA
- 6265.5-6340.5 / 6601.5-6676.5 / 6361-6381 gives 0.2 AA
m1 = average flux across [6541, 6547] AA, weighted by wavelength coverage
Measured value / 14.1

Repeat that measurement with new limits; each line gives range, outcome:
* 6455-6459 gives 10.3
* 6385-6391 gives 9.7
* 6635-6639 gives 10.1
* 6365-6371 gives 10.1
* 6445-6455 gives 9.74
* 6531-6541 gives 10.4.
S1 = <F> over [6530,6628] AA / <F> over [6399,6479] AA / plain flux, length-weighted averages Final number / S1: 1.51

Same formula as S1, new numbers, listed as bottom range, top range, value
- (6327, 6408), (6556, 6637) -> 1.50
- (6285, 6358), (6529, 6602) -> 1.63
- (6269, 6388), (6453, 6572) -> 1.28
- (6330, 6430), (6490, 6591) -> 1.49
